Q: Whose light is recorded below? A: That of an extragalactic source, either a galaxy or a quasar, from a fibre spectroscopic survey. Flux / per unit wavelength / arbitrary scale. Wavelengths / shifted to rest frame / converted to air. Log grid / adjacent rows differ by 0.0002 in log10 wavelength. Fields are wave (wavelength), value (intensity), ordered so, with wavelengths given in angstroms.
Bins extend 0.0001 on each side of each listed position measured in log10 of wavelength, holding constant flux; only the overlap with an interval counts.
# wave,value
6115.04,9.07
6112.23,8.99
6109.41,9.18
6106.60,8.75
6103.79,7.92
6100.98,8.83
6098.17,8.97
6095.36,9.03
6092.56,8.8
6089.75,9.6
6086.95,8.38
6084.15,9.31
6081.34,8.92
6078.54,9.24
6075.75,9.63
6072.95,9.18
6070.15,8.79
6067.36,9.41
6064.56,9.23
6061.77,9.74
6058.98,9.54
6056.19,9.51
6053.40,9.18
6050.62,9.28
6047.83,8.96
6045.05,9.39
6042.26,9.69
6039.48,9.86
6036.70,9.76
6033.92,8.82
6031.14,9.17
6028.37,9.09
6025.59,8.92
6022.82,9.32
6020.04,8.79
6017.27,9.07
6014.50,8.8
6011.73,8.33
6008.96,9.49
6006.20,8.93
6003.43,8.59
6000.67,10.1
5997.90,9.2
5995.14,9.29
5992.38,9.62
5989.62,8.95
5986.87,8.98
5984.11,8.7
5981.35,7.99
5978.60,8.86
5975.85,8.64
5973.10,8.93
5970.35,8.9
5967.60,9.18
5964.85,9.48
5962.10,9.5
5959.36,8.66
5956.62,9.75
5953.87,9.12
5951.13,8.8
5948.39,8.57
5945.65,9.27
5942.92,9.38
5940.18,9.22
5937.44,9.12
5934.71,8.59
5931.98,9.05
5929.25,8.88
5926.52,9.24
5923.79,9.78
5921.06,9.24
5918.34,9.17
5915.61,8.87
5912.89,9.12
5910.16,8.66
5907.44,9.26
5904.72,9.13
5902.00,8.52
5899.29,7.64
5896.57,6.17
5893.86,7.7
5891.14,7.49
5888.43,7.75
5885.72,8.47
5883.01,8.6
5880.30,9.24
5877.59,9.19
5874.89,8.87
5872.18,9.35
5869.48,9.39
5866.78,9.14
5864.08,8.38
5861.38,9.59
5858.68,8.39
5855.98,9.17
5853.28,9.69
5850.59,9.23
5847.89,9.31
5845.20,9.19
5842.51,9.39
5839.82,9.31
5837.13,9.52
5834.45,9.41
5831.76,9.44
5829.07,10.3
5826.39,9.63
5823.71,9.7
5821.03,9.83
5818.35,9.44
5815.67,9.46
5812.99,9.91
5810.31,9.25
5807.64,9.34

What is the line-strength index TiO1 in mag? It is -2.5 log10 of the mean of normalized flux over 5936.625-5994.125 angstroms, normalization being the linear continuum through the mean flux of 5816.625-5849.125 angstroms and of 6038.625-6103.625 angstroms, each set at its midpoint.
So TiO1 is 0.04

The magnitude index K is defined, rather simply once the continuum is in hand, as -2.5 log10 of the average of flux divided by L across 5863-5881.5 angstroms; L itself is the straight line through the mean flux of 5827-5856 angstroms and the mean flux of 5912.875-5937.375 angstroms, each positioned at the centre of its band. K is 0.03 mag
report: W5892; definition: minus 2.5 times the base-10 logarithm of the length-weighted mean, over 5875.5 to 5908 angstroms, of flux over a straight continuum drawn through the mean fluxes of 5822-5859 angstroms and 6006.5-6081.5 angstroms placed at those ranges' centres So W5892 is 0.14 mag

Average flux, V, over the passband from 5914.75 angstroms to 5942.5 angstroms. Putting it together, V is 9.13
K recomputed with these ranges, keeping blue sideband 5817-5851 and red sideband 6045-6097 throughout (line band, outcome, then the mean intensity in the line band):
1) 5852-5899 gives 0.105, 8.6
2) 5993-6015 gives 0.021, 9.12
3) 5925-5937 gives 0.050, 8.97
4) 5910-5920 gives 0.050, 9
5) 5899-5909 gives 0.081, 8.75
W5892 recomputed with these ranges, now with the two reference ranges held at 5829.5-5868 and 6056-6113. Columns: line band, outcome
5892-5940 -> 0.059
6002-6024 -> 0.027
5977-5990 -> 0.058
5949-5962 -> 0.009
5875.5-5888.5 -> 0.057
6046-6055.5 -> -0.009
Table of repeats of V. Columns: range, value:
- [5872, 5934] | 8.66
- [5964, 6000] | 8.99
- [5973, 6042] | 9.06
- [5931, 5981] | 9.04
